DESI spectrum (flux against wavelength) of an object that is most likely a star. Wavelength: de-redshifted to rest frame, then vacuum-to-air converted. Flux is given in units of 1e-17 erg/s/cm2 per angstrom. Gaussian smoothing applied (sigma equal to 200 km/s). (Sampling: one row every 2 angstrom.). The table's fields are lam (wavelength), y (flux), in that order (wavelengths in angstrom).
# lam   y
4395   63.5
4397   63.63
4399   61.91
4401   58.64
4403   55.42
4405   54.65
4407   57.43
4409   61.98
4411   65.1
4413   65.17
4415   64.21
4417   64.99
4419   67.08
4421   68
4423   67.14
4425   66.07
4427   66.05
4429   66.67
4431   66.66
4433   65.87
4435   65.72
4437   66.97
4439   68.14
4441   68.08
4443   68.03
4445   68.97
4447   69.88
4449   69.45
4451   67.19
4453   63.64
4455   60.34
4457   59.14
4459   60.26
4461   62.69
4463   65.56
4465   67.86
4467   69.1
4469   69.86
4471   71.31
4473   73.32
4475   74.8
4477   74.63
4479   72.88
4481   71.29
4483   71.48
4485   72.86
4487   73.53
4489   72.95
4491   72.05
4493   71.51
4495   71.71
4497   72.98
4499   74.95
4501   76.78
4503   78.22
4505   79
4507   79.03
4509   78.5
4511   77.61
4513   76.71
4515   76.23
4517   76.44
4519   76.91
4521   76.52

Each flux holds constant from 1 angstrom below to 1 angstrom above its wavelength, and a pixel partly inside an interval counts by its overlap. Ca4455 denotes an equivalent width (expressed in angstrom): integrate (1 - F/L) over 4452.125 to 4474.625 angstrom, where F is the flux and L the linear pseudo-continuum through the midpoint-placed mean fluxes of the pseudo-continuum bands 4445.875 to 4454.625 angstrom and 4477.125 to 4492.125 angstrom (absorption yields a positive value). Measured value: 1.0 angstrom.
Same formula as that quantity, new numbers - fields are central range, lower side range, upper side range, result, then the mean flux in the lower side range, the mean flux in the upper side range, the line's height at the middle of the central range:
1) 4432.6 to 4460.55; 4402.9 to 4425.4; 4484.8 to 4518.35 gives 0.82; 63.3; 75.4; 67.8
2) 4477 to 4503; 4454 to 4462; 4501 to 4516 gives -0.63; 60.6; 77.8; 71.5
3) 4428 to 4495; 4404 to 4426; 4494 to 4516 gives 1.66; 63.8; 76.5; 70.4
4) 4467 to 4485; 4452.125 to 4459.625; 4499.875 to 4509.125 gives -1.13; 60.8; 78.2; 68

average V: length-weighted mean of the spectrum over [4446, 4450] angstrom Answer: 69.7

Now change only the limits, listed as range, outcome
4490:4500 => 72.6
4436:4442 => 67.7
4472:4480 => 73.9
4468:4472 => 70.6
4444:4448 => 69.4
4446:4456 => 66.1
